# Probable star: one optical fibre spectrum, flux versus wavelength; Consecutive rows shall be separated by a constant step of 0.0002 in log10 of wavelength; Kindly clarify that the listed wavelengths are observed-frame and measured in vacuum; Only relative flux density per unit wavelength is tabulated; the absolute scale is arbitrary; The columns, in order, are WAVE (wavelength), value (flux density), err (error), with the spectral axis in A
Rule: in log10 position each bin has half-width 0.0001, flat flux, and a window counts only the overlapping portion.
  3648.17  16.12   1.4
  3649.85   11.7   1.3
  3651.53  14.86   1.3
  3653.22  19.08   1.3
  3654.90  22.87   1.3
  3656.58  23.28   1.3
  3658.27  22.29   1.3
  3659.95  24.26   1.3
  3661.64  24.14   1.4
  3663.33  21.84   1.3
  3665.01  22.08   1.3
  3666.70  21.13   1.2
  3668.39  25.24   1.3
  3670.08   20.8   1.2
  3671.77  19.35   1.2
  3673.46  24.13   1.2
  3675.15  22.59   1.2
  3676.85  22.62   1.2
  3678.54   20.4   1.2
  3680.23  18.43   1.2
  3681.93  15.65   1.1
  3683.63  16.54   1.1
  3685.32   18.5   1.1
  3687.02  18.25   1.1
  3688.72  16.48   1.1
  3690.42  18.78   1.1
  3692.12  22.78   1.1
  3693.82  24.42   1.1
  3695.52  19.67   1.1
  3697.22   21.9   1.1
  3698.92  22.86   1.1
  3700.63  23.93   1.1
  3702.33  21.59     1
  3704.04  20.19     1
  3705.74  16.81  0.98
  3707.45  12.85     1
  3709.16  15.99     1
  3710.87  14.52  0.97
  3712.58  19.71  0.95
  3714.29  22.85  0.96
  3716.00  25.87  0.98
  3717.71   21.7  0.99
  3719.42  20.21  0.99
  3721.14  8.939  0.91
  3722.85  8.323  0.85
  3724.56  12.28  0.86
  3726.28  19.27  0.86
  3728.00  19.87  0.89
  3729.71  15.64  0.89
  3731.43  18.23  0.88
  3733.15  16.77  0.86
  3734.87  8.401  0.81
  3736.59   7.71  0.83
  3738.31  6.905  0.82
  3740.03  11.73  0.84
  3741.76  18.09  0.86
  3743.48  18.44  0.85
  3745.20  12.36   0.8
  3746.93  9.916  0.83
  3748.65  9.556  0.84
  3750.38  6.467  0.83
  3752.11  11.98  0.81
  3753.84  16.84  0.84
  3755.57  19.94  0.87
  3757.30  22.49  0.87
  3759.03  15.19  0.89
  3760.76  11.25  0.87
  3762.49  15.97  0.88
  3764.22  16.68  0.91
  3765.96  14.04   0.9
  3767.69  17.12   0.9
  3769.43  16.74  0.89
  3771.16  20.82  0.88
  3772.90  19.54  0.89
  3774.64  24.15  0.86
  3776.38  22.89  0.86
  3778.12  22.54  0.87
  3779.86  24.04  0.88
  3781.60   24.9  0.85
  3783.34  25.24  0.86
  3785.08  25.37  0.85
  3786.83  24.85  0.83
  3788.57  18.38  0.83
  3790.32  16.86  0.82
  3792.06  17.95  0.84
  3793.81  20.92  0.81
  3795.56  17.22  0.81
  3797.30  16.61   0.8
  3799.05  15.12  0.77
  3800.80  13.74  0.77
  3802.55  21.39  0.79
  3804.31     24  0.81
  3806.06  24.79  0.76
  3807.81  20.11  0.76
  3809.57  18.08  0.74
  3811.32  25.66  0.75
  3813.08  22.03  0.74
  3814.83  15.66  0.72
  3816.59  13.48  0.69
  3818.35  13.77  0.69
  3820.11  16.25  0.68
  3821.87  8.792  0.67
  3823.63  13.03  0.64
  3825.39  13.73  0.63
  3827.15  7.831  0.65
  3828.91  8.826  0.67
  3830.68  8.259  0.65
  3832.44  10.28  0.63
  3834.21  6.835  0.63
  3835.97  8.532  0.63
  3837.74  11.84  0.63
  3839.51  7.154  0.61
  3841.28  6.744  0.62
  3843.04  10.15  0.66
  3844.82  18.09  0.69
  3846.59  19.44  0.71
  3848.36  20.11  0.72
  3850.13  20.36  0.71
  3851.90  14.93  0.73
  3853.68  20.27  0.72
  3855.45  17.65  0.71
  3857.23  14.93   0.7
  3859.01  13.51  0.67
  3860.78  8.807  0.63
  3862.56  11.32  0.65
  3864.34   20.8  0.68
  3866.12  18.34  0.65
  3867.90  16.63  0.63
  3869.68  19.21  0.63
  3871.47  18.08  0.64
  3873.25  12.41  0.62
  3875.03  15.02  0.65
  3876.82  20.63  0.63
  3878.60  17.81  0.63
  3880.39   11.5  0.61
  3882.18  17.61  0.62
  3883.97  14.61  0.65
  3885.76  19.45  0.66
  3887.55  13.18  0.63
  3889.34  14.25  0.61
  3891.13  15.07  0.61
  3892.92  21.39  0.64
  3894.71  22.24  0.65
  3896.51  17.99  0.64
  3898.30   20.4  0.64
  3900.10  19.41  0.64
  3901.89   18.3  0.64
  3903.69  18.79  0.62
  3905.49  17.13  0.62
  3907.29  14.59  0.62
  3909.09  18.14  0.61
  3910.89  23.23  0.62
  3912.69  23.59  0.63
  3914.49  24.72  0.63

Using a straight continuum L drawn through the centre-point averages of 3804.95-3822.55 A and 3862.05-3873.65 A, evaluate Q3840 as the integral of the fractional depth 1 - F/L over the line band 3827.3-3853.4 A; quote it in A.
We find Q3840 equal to 7.7 A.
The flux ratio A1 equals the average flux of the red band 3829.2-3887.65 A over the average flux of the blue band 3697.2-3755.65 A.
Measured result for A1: 0.93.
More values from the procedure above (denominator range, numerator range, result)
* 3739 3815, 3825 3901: 0.82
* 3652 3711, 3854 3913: 0.84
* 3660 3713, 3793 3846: 0.72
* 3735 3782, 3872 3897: 1.04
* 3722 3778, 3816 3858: 0.85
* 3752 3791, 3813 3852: 0.64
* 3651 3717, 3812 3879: 0.70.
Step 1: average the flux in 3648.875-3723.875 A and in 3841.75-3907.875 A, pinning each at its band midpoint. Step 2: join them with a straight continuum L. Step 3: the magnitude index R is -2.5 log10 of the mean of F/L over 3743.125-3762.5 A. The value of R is 0.31 mag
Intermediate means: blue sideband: 19.8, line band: 14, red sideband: 16.8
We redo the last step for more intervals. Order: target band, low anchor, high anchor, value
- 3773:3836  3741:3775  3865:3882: -0.102 mag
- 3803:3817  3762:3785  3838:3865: -0.157 mag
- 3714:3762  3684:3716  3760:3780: 0.279 mag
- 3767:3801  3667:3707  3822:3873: -0.238 mag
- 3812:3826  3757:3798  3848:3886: 0.226 mag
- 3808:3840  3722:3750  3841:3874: 0.171 mag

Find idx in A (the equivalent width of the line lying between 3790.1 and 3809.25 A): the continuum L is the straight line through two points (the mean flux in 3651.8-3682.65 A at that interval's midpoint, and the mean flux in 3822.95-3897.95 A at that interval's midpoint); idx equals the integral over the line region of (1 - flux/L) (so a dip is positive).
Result -2.4 A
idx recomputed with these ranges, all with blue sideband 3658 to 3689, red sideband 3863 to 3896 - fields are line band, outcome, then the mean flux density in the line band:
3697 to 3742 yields 7.5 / 16.7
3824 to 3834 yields 4.6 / 9.75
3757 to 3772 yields 2.1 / 16.5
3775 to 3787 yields -3.4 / 24.2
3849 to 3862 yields 1.3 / 15.8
